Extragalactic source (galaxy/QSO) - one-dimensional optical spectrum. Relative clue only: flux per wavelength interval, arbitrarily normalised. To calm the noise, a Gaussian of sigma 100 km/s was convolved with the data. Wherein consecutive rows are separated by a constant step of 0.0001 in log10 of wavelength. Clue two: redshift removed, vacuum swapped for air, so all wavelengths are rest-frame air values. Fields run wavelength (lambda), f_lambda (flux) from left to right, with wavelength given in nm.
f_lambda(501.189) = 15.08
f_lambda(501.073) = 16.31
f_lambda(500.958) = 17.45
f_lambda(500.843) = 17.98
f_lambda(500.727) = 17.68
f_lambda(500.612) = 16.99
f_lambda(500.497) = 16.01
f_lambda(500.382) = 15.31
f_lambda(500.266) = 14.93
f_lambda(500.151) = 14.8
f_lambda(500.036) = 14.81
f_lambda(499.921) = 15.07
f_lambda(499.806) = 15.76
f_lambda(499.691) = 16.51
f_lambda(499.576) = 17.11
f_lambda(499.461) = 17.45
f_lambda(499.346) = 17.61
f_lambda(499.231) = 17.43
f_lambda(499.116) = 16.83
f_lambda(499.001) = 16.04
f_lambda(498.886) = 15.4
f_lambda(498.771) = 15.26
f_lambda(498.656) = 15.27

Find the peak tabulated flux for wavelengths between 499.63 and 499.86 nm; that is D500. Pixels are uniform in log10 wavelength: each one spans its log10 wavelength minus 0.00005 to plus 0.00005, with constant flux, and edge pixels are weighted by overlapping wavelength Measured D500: 16.51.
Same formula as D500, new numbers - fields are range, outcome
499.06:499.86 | 17.61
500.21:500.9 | 17.98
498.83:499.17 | 16.83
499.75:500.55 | 16.01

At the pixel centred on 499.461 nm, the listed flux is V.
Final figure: 17.45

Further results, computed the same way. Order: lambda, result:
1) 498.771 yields 15.26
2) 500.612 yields 16.99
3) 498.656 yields 15.27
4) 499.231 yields 17.43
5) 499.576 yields 17.11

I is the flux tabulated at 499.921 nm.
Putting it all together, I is 15.07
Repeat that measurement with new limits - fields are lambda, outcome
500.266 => 14.93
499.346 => 17.61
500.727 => 17.68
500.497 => 16.01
